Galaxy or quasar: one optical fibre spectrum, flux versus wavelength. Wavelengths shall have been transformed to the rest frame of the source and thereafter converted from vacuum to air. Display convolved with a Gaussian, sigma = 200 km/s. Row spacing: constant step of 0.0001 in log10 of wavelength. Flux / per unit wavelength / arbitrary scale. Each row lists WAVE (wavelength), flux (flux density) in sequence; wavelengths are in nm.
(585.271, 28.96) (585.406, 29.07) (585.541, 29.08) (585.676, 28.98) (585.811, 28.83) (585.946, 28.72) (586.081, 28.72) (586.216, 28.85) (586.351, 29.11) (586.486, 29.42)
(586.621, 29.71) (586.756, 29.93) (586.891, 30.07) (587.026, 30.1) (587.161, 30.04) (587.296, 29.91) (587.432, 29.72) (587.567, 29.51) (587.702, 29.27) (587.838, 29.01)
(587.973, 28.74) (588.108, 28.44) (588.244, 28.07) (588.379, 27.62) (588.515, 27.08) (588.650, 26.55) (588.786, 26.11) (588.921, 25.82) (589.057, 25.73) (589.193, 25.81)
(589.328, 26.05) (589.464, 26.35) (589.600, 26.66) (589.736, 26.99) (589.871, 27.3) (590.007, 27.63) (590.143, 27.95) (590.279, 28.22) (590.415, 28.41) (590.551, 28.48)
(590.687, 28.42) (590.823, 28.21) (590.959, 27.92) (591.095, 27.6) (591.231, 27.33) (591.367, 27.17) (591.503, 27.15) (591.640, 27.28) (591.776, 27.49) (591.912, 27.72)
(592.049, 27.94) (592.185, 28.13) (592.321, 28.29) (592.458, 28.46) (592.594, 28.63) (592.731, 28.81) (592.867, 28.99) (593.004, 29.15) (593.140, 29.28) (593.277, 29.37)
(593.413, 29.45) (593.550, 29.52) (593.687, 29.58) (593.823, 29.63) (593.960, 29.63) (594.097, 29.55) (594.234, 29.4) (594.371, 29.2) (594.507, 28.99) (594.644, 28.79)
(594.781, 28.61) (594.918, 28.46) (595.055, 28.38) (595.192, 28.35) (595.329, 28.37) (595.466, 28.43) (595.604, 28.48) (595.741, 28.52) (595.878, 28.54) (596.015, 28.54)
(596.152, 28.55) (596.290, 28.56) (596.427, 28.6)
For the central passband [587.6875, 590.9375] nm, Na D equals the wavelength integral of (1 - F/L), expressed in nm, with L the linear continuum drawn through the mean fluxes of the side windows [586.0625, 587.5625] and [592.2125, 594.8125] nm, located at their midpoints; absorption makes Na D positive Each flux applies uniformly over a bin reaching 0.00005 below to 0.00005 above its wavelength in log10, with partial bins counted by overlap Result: 0.22 nm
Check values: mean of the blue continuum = 29.6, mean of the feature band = 27.4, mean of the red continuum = 29.1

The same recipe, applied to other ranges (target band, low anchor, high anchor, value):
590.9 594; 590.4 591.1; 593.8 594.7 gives 0.03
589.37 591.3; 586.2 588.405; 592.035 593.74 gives 0.10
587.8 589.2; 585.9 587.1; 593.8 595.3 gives 0.10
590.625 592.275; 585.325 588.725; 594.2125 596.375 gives 0.06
